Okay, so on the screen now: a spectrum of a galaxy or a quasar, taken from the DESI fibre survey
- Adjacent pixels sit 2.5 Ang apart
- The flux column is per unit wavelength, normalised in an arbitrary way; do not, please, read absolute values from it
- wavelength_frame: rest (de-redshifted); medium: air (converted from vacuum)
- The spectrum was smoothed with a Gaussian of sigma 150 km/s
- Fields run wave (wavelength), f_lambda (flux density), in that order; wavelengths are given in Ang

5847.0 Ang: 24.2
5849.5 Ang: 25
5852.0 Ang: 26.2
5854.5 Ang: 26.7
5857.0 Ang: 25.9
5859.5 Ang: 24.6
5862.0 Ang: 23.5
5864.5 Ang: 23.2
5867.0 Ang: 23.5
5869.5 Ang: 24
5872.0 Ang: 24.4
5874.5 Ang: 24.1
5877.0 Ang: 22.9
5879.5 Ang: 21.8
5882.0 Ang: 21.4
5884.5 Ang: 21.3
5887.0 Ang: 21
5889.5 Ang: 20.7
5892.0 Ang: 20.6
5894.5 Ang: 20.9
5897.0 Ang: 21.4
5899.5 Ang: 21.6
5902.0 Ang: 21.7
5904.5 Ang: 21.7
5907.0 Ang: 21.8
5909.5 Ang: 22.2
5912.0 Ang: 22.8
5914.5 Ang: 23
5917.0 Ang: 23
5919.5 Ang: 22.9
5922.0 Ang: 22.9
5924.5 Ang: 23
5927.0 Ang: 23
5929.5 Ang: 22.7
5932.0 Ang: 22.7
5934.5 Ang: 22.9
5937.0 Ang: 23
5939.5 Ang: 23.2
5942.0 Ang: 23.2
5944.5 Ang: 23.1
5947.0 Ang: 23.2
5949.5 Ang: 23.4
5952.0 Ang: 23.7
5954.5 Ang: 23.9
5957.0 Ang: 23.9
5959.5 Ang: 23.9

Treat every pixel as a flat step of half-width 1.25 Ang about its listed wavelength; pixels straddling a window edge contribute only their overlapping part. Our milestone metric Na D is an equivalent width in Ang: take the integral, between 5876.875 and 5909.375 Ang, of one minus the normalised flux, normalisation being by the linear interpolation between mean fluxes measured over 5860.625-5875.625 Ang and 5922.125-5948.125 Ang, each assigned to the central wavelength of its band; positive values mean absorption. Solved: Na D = 2.9 Ang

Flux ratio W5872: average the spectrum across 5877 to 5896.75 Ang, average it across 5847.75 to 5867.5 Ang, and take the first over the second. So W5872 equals 0.85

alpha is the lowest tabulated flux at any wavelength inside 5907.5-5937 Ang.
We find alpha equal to 22.2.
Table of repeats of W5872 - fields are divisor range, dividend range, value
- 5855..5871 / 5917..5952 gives 0.95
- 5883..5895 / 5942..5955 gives 1.12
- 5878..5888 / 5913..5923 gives 1.07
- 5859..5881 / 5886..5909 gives 0.91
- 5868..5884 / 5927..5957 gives 1.01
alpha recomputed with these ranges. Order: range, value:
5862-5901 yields 20.6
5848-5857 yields 25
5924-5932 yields 22.7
